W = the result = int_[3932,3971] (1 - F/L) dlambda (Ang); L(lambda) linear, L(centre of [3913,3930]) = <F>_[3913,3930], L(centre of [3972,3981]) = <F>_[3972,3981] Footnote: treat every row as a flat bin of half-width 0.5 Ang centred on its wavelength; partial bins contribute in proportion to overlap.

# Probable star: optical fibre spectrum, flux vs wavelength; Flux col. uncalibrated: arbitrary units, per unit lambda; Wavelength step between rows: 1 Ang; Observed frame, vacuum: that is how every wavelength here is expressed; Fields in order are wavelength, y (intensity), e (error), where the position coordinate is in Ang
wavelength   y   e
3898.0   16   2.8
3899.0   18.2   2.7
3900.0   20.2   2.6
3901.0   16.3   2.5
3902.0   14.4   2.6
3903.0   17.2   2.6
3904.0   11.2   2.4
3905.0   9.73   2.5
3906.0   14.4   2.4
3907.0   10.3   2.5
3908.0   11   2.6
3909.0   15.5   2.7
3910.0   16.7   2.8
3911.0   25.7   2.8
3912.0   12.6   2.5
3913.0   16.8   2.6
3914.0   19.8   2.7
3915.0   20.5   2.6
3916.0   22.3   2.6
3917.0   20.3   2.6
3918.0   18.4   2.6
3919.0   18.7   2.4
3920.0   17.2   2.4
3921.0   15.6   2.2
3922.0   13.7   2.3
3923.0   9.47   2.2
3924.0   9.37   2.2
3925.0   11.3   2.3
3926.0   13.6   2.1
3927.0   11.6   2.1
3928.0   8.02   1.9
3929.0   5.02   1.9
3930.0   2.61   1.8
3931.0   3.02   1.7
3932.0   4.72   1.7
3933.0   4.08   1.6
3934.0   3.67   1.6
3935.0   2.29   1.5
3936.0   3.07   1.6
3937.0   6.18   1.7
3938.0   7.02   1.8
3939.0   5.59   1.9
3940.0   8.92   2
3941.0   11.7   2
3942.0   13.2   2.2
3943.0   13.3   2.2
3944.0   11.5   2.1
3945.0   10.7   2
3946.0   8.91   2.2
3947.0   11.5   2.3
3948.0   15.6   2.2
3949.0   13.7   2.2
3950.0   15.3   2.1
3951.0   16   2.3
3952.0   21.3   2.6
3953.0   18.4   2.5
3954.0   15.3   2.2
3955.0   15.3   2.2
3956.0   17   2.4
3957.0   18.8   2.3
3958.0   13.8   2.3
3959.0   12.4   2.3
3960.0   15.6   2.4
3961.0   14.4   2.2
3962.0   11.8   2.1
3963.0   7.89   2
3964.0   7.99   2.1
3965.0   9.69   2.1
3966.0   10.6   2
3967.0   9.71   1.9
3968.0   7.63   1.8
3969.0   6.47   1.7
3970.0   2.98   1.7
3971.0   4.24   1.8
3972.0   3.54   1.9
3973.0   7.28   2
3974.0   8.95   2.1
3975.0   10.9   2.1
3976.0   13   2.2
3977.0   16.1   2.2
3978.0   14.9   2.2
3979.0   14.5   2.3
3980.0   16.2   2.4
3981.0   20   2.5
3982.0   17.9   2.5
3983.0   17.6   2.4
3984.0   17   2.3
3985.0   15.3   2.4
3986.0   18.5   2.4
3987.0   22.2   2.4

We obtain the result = 7.33 Ang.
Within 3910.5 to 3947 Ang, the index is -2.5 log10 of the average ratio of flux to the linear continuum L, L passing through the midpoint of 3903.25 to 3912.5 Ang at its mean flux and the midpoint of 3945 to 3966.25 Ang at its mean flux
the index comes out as 0.23 mag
